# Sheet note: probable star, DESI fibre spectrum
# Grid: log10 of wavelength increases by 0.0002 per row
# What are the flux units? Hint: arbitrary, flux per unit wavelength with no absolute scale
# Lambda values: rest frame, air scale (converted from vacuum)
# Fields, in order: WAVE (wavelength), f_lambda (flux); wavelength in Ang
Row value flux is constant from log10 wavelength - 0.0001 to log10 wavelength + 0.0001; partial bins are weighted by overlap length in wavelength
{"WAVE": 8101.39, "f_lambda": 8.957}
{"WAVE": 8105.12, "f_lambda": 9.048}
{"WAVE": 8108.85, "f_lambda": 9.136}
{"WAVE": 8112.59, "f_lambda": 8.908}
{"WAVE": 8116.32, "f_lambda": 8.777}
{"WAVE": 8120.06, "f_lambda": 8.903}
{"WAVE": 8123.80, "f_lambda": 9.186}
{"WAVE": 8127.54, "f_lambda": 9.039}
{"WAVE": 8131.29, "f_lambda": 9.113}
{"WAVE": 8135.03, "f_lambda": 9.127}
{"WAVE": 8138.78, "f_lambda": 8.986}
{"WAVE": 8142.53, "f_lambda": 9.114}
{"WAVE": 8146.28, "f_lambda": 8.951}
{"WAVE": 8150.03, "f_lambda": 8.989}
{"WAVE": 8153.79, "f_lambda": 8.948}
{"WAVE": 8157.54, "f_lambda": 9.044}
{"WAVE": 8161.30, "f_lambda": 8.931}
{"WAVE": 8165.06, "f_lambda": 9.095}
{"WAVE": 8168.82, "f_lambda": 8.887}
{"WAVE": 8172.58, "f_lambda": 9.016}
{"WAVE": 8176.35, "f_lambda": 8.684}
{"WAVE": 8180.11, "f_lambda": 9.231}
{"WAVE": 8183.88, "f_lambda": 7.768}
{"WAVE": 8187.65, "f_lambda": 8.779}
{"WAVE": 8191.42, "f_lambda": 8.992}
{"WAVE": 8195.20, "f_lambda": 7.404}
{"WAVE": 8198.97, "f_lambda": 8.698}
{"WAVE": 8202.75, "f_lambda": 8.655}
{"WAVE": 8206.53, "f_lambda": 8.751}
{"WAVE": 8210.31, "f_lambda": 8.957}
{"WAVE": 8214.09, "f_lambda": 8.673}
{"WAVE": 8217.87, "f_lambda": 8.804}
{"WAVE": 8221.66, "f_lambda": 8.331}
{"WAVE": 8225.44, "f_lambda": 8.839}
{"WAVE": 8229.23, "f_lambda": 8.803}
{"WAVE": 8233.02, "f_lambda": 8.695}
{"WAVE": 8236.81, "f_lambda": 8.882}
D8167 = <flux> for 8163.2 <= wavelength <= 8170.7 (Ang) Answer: 8.99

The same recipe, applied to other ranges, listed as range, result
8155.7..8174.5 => 8.99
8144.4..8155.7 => 8.97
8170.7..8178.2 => 8.85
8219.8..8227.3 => 8.59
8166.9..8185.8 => 8.72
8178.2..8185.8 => 8.51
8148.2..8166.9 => 9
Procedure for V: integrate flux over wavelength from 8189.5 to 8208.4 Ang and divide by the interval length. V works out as 8.5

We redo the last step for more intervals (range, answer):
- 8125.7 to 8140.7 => 9.06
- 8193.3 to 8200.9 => 8.05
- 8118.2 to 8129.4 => 9.04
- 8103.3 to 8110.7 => 9.1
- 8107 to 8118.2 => 8.94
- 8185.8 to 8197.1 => 8.39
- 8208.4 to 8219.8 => 8.81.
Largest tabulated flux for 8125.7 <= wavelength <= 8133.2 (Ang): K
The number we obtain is 9.113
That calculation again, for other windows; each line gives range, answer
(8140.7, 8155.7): 9.114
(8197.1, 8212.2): 8.957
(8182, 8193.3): 8.992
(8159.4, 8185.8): 9.231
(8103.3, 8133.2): 9.186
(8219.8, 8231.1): 8.839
